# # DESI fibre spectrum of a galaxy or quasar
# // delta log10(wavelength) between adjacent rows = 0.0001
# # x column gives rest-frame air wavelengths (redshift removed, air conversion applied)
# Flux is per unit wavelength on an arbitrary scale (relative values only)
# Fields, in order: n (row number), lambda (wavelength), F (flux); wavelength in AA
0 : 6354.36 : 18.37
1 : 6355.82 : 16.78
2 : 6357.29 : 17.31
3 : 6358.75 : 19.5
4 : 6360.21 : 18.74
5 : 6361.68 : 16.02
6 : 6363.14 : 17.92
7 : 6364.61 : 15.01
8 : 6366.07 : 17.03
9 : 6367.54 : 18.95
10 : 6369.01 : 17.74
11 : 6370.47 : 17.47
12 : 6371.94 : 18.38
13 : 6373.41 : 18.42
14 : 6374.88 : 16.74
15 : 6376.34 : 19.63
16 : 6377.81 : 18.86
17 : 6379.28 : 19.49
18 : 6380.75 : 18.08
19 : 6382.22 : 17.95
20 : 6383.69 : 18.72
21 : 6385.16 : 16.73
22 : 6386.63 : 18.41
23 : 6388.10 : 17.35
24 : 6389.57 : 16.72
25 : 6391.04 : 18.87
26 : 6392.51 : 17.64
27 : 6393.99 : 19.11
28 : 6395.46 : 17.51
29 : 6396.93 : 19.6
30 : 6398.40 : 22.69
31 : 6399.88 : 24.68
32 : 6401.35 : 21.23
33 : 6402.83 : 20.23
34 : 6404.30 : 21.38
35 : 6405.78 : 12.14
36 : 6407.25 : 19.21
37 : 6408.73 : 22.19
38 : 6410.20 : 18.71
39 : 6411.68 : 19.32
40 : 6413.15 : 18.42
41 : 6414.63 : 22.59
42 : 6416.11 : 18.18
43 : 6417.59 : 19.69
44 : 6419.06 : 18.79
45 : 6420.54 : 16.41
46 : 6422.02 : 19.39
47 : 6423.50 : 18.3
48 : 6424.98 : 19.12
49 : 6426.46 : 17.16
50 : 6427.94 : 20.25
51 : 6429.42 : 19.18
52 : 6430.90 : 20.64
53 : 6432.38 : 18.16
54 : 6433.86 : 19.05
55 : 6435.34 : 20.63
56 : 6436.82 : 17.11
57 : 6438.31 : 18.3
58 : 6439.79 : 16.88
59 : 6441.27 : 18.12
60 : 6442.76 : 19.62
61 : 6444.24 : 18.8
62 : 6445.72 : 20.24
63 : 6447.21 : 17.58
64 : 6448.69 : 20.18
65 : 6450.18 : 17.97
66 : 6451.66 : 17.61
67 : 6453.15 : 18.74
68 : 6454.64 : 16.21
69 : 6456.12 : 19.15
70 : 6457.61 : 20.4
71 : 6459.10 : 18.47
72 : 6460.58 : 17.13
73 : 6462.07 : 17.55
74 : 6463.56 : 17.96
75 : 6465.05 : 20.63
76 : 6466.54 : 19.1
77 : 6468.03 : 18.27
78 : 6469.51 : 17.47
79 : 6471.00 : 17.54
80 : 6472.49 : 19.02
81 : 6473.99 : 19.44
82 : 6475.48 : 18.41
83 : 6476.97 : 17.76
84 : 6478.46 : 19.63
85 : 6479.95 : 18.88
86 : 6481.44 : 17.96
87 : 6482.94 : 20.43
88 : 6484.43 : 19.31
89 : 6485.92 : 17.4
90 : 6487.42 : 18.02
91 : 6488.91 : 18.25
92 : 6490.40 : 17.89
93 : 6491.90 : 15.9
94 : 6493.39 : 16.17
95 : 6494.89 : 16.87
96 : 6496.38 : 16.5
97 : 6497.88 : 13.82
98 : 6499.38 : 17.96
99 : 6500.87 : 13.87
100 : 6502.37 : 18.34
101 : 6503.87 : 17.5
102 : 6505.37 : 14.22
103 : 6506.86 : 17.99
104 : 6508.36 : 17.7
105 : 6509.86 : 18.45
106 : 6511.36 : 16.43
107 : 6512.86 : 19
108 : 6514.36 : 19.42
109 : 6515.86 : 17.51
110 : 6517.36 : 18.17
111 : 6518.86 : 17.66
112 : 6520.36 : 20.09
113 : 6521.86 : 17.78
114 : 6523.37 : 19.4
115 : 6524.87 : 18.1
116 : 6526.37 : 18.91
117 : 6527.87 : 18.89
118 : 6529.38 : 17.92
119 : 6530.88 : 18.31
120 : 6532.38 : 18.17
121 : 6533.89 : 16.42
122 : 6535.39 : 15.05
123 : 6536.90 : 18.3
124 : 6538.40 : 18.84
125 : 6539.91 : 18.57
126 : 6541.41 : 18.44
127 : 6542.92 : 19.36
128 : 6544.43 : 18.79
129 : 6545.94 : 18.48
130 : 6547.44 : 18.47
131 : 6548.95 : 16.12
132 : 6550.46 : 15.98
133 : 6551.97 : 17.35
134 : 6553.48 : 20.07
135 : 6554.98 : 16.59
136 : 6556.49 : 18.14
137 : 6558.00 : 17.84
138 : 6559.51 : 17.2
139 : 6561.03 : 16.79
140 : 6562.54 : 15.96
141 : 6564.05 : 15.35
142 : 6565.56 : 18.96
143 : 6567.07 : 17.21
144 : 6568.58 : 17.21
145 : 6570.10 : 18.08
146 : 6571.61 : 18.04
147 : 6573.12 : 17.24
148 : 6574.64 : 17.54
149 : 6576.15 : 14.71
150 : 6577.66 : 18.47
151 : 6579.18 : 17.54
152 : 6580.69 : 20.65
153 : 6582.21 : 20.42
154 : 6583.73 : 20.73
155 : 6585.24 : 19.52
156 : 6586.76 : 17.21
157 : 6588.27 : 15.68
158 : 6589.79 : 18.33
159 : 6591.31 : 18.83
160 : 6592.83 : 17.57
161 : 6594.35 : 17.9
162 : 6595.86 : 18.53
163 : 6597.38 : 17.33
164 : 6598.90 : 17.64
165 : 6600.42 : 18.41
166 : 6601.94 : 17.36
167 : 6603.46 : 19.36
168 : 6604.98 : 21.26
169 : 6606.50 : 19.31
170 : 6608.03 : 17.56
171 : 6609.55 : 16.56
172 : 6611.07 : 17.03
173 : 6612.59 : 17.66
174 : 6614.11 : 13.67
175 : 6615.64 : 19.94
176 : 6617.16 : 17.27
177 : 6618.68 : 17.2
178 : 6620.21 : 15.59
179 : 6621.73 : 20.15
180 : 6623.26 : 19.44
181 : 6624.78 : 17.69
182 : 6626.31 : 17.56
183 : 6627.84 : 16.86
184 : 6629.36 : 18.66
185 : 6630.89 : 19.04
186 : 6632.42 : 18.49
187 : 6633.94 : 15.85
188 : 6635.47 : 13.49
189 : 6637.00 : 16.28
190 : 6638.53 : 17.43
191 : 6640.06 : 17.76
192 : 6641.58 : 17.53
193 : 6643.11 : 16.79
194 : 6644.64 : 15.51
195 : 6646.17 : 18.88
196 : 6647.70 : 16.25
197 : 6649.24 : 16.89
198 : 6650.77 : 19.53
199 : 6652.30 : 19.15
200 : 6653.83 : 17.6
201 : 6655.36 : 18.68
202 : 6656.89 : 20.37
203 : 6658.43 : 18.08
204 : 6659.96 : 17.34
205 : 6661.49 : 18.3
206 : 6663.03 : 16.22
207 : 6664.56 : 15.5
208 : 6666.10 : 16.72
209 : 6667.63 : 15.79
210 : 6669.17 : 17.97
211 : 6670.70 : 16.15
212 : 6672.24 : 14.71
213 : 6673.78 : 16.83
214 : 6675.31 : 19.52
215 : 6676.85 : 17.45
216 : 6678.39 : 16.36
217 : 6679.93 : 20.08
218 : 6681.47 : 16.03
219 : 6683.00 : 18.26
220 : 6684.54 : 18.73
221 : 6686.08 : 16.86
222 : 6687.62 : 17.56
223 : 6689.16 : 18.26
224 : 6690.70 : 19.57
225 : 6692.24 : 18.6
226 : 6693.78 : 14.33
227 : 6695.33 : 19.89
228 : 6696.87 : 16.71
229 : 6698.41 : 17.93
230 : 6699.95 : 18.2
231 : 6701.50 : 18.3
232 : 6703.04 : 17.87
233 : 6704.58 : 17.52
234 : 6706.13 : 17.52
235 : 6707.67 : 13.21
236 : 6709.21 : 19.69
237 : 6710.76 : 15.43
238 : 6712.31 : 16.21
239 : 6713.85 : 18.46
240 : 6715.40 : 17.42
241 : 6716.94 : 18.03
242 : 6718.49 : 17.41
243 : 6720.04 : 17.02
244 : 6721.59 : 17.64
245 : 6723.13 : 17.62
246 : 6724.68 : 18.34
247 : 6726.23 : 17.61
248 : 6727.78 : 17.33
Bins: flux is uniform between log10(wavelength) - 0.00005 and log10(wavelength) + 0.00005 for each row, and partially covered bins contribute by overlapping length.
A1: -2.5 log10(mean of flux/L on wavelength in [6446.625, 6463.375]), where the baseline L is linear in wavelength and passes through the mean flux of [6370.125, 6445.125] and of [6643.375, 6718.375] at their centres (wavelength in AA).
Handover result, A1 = 0.02 mag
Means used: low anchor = 18.9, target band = 18.3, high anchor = 17.5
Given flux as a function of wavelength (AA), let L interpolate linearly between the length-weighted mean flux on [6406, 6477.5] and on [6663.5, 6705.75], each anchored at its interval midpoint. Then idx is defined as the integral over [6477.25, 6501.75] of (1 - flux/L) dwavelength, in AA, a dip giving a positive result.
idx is 1.4 AA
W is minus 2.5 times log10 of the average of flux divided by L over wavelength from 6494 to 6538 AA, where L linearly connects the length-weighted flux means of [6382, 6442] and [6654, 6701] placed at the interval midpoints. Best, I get 0.05 mag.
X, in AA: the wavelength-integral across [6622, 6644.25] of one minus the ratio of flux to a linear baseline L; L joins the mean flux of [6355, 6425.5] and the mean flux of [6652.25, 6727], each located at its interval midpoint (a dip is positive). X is 0.4 AA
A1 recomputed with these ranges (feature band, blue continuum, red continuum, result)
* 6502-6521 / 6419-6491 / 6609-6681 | 0.02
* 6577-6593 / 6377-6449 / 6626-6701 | -0.04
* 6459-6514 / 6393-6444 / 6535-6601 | 0.05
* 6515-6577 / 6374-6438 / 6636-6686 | 0.02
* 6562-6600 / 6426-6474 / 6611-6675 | -0.01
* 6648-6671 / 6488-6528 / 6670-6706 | 0.00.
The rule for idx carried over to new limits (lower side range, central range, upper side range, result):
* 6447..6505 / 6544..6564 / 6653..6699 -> 0.42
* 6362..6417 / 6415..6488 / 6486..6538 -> -2.15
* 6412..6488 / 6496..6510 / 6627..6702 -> 1.40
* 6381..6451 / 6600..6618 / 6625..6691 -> -0.18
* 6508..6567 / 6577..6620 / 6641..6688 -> -1.07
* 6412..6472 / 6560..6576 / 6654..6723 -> 0.82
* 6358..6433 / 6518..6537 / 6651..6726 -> 0.13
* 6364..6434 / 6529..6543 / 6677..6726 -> 0.28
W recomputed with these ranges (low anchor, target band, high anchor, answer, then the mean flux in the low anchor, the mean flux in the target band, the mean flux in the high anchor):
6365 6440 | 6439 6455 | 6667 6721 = 0.01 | 18.8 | 18.4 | 17.4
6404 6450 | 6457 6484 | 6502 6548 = -0.01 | 18.9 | 18.7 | 18.1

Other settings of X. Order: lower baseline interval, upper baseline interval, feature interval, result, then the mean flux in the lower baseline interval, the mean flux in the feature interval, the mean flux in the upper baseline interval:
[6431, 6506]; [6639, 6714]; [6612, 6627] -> 0.0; 18.1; 17.6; 17.5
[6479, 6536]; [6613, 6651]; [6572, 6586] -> -0.8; 17.7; 18.5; 17.3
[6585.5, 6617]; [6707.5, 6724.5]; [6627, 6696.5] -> 0.4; 17.9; 17.5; 17.3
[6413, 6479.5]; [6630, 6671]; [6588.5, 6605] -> -0.5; 18.7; 18.2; 17.3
